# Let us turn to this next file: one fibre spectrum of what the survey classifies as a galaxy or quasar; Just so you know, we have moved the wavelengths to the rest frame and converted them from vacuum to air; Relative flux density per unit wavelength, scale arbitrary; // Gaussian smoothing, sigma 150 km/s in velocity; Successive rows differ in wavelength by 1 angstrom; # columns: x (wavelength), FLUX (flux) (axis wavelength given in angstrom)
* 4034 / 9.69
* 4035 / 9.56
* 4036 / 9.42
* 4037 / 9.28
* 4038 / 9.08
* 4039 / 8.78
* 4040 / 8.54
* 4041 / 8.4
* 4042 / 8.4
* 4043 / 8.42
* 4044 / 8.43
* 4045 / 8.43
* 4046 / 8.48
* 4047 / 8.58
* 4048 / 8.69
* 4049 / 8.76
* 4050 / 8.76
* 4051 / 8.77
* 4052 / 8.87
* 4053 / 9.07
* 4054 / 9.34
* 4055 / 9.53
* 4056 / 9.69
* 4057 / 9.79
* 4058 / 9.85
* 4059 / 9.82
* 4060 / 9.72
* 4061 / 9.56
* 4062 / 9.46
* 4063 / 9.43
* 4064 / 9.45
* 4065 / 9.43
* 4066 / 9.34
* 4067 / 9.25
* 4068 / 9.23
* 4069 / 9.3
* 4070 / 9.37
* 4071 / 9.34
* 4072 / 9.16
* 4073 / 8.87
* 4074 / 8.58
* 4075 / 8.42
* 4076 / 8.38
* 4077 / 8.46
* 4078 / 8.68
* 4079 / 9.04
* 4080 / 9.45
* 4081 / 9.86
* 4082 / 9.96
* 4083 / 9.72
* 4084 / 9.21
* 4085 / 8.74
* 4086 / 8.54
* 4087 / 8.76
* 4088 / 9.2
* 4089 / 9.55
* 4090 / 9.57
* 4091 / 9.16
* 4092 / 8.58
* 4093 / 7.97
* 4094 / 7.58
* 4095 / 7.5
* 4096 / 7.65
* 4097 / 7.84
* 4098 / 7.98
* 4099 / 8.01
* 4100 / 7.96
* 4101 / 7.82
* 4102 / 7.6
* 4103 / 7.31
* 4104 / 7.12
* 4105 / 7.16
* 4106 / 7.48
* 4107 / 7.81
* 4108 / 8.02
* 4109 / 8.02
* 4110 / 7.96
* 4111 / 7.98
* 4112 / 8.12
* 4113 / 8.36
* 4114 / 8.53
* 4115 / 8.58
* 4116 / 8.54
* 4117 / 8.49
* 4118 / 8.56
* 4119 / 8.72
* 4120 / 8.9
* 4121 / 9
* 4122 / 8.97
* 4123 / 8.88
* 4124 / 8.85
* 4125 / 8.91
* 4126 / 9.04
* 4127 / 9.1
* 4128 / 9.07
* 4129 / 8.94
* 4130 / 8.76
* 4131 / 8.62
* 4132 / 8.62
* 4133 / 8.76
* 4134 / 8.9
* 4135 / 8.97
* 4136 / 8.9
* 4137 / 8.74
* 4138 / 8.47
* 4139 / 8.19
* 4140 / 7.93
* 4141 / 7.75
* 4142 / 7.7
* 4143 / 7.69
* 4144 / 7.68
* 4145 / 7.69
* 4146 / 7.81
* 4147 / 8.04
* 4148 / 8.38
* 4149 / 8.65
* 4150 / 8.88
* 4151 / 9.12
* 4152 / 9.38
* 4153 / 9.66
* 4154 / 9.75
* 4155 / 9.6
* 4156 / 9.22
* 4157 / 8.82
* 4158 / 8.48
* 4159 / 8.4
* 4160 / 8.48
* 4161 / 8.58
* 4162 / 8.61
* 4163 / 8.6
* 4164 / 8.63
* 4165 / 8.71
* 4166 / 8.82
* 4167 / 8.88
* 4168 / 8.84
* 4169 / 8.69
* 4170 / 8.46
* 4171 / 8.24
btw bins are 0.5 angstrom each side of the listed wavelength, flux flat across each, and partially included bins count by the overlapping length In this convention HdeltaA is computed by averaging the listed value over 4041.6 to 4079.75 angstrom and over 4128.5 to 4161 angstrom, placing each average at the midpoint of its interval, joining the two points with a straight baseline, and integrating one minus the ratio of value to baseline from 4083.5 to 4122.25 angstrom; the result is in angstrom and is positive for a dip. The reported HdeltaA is 2.4 angstrom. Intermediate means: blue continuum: 9.06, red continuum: 8.59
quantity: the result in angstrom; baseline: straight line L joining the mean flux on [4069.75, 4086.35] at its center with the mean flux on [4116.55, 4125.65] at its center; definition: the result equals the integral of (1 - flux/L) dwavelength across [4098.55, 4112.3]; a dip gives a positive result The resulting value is 1.8 angstrom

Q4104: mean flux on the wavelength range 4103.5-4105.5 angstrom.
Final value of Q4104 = 7.14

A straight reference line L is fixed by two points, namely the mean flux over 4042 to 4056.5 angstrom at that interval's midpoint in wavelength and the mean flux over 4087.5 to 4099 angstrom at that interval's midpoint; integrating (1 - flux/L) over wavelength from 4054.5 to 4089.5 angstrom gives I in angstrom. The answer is -2.7 angstrom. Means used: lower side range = 8.83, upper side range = 8.4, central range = 9.26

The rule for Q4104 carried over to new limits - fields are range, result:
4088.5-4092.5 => 9.21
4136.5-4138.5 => 8.61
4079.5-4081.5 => 9.65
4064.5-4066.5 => 9.38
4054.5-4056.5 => 9.61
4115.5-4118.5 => 8.53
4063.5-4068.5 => 9.34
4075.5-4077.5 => 8.42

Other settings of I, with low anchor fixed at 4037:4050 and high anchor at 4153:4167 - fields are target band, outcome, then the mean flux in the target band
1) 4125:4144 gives 0.54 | 8.55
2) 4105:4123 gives 0.87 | 8.34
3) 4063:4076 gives -0.69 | 9.13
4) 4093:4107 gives 1.76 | 7.64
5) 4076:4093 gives -0.78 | 9.1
